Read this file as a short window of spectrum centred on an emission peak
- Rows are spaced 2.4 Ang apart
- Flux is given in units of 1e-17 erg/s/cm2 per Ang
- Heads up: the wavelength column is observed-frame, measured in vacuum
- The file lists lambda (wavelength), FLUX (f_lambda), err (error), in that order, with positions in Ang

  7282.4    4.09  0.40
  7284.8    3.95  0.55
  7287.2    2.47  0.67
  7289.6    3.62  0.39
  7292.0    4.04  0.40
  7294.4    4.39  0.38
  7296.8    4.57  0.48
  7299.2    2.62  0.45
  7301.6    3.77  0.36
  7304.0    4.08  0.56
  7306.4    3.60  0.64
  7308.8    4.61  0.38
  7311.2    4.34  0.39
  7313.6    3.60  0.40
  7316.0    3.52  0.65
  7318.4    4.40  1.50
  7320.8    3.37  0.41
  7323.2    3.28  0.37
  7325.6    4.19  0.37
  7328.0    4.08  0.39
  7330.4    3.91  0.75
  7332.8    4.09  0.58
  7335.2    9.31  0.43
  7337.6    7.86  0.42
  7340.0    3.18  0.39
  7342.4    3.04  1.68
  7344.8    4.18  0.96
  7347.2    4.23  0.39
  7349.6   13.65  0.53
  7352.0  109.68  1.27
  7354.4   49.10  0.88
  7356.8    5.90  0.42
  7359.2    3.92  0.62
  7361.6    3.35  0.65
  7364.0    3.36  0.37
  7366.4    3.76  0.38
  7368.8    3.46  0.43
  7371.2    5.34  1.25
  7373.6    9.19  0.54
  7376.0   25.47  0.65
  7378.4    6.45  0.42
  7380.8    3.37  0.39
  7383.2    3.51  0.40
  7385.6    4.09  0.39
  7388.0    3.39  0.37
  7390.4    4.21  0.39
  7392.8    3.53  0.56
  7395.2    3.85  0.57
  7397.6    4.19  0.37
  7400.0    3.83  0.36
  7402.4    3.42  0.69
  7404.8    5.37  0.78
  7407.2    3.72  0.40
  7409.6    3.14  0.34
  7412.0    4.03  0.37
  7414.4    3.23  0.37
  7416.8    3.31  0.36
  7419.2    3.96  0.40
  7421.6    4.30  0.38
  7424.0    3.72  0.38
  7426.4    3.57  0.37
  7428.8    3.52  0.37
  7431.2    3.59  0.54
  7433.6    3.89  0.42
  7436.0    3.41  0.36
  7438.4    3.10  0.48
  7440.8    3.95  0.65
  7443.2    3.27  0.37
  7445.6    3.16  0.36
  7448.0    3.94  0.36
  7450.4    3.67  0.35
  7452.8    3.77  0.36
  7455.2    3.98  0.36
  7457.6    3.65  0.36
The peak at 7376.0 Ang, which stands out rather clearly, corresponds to [N II] 6583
